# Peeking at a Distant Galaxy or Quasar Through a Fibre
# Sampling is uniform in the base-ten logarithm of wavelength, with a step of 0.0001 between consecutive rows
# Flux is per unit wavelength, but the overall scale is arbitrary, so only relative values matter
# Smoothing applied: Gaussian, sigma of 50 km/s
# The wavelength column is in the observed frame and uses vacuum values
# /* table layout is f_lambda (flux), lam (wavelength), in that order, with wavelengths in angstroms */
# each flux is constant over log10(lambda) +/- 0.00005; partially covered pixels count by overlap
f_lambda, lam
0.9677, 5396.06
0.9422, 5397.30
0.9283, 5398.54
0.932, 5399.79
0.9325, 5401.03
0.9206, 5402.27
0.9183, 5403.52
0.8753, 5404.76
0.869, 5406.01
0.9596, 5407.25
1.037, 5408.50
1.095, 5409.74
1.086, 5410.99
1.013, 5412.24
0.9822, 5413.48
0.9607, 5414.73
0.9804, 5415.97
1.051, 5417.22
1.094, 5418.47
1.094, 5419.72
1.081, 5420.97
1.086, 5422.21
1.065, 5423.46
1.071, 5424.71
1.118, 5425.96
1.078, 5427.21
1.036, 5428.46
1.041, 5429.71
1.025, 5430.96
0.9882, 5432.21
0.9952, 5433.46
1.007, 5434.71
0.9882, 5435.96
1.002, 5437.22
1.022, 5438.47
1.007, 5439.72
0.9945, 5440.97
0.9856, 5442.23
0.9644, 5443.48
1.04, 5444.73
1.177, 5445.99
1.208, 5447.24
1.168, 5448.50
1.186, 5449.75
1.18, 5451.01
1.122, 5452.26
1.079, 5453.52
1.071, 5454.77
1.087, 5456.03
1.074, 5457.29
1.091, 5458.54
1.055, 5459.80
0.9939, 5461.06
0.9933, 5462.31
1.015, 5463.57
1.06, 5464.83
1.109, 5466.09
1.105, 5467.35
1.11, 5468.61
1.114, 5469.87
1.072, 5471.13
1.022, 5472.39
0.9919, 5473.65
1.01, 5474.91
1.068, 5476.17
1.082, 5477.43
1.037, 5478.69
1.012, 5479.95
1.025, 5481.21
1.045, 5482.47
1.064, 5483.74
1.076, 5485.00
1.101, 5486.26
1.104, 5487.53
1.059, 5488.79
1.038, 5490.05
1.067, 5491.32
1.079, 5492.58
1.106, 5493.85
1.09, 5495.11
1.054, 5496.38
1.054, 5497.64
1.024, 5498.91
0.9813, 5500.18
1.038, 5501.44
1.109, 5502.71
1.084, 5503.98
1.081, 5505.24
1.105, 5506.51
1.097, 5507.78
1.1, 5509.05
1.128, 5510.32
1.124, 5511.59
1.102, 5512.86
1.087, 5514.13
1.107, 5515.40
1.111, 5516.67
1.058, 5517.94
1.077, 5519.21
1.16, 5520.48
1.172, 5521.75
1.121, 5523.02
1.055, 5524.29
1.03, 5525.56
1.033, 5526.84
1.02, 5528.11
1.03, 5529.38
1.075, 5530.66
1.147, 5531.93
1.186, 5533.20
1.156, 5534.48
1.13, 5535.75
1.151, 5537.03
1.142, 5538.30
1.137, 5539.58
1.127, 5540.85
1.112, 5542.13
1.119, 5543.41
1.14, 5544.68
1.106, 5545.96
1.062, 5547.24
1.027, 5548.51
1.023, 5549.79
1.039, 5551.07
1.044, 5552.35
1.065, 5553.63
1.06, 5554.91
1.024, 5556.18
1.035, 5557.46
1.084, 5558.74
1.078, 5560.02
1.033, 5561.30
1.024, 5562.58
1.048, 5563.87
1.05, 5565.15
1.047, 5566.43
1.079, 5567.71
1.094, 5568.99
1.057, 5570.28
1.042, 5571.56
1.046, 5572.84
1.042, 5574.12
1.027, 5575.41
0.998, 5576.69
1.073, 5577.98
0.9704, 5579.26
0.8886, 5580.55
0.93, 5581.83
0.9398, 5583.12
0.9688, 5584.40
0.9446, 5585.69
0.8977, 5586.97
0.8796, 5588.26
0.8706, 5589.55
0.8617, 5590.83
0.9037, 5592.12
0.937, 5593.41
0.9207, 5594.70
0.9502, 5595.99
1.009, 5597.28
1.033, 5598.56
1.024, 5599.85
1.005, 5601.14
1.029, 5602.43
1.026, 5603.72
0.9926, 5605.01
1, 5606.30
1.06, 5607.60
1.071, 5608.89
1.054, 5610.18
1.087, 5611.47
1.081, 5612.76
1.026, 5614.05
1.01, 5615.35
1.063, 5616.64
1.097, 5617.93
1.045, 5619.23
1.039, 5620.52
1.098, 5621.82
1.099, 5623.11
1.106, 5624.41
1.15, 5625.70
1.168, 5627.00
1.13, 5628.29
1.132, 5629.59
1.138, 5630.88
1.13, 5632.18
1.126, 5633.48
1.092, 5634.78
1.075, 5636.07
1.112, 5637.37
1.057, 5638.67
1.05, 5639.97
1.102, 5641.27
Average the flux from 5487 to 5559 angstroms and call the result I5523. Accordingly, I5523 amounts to 1.09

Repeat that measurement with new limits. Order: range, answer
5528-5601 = 1.03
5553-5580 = 1.05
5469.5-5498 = 1.06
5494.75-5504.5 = 1.05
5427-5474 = 1.06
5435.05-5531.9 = 1.07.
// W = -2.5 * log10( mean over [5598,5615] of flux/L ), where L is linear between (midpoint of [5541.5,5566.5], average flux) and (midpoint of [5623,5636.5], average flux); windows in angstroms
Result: 0.07 mag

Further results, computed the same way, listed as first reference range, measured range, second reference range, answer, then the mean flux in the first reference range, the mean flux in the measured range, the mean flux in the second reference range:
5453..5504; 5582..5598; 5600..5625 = 0.14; 1.06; 0.925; 1.05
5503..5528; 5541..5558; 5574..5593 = -0.05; 1.09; 1.07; 0.943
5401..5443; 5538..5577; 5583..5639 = -0.04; 1.01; 1.06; 1.03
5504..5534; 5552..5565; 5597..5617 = 0.02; 1.1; 1.05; 1.04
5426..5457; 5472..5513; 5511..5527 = 0.02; 1.06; 1.07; 1.1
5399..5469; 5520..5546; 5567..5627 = -0.09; 1.04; 1.11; 1.01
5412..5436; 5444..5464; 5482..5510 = -0.04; 1.04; 1.1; 1.07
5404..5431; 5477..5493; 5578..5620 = -0.05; 1.03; 1.06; 0.988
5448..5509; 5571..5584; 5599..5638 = 0.08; 1.07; 0.995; 1.08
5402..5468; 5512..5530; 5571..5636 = -0.05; 1.04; 1.08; 1.02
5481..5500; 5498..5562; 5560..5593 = -0.06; 1.06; 1.09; 0.99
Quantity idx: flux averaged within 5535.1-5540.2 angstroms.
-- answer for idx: 1.14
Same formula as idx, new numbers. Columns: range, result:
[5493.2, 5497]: 1.08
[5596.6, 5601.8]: 1.02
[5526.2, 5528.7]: 1.03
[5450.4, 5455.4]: 1.11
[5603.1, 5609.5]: 1.03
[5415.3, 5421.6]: 1.06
